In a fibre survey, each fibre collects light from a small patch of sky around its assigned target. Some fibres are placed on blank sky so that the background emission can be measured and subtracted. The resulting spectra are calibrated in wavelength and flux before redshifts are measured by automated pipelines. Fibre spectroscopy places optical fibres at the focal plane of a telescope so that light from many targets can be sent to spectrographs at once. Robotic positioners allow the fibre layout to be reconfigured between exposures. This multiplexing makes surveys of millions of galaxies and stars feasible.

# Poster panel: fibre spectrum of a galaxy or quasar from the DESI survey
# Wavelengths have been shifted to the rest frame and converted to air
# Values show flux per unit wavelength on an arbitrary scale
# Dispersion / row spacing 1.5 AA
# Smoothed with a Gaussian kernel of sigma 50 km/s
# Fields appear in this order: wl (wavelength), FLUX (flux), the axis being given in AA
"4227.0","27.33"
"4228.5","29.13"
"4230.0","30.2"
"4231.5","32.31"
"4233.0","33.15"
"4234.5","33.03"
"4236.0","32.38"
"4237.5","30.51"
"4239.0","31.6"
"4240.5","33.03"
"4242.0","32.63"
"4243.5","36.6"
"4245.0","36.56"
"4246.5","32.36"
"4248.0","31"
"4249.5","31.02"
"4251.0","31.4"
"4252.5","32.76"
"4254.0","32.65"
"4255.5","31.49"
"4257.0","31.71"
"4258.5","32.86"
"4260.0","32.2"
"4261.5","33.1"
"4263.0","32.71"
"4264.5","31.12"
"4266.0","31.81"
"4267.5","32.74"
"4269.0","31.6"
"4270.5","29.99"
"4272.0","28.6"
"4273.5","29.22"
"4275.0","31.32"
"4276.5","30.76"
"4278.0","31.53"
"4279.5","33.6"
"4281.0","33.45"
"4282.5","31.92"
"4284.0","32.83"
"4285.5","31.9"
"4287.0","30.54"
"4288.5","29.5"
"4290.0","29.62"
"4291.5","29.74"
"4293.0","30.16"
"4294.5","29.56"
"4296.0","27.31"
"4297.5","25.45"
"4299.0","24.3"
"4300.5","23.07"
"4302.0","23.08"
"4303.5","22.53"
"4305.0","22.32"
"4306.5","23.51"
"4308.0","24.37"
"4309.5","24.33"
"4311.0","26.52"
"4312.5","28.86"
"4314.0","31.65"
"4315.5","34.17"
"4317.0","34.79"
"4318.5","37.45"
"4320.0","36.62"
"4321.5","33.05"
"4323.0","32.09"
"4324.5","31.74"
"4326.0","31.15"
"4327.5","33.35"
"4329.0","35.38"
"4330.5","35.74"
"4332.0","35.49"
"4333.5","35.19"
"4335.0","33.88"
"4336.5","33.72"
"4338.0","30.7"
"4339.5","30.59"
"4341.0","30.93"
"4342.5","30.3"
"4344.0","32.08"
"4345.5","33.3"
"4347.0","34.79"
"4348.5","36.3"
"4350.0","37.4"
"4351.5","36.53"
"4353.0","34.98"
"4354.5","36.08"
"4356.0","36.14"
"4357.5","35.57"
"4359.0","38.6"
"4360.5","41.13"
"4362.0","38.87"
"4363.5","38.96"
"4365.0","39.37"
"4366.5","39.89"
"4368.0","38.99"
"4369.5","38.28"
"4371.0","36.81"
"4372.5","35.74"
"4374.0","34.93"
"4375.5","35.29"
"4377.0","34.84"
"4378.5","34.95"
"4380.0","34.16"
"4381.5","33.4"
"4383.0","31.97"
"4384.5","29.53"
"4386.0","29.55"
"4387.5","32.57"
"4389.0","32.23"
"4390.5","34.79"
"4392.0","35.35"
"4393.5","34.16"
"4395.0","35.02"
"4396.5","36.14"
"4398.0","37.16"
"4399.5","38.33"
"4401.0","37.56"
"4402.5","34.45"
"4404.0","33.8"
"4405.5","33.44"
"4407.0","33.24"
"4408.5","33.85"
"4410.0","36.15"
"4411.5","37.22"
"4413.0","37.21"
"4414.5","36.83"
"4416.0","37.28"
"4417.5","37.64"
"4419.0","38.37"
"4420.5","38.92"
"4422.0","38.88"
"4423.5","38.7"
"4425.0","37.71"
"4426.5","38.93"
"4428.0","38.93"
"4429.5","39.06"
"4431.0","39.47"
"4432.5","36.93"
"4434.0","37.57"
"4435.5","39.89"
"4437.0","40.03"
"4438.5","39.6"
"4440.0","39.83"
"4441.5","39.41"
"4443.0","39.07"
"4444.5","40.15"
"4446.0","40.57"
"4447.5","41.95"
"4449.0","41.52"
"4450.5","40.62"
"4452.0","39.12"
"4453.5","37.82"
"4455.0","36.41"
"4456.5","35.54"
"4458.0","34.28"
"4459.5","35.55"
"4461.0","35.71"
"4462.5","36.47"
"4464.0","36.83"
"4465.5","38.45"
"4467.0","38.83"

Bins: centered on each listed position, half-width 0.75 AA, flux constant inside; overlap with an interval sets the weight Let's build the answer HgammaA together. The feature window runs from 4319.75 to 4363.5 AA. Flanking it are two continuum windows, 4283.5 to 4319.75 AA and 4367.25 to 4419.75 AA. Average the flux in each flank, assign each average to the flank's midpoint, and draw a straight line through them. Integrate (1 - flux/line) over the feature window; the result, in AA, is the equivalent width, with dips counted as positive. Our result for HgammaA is -4.6 AA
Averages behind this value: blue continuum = 28.3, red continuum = 35.2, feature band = 34.6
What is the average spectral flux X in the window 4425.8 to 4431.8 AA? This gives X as 39.1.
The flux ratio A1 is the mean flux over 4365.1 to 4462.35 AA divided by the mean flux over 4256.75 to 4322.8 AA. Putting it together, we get 1.2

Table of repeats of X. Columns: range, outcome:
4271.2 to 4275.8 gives 29.7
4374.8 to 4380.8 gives 34.8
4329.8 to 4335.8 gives 35.1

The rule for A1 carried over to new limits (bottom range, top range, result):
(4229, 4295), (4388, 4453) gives 1.18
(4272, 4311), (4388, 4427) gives 1.28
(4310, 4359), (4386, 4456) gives 1.11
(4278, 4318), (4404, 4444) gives 1.32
